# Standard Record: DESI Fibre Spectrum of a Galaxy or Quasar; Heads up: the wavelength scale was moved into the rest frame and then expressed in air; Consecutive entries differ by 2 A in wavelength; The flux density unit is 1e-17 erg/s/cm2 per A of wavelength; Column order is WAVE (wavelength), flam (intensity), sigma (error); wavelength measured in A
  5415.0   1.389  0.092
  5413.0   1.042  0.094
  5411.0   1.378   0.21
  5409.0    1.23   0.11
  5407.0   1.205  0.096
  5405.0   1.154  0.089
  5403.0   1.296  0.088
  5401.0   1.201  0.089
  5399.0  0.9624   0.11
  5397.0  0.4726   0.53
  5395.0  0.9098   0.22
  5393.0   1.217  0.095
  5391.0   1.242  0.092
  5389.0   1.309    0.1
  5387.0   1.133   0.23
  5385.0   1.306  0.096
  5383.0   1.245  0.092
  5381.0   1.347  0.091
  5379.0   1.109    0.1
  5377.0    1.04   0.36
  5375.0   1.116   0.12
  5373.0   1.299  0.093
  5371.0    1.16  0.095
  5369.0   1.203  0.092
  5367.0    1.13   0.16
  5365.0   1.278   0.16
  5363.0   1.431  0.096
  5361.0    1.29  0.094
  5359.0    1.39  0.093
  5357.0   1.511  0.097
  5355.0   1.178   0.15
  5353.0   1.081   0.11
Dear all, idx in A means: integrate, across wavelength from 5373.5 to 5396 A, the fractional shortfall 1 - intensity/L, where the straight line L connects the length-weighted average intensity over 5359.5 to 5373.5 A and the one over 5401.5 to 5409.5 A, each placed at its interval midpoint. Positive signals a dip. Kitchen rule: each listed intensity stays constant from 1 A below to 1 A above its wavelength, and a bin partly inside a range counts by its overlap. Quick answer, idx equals 1.06 A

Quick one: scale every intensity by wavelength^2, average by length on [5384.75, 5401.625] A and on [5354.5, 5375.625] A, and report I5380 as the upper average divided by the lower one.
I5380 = 0.85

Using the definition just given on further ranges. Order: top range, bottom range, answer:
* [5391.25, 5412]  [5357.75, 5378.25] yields 0.91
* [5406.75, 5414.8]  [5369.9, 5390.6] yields 1.03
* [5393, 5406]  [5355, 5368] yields 0.78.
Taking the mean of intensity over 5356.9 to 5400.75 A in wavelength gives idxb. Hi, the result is 1.18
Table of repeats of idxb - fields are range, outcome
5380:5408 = 1.14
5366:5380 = 1.15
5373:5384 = 1.18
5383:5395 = 1.21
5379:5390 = 1.25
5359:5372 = 1.26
